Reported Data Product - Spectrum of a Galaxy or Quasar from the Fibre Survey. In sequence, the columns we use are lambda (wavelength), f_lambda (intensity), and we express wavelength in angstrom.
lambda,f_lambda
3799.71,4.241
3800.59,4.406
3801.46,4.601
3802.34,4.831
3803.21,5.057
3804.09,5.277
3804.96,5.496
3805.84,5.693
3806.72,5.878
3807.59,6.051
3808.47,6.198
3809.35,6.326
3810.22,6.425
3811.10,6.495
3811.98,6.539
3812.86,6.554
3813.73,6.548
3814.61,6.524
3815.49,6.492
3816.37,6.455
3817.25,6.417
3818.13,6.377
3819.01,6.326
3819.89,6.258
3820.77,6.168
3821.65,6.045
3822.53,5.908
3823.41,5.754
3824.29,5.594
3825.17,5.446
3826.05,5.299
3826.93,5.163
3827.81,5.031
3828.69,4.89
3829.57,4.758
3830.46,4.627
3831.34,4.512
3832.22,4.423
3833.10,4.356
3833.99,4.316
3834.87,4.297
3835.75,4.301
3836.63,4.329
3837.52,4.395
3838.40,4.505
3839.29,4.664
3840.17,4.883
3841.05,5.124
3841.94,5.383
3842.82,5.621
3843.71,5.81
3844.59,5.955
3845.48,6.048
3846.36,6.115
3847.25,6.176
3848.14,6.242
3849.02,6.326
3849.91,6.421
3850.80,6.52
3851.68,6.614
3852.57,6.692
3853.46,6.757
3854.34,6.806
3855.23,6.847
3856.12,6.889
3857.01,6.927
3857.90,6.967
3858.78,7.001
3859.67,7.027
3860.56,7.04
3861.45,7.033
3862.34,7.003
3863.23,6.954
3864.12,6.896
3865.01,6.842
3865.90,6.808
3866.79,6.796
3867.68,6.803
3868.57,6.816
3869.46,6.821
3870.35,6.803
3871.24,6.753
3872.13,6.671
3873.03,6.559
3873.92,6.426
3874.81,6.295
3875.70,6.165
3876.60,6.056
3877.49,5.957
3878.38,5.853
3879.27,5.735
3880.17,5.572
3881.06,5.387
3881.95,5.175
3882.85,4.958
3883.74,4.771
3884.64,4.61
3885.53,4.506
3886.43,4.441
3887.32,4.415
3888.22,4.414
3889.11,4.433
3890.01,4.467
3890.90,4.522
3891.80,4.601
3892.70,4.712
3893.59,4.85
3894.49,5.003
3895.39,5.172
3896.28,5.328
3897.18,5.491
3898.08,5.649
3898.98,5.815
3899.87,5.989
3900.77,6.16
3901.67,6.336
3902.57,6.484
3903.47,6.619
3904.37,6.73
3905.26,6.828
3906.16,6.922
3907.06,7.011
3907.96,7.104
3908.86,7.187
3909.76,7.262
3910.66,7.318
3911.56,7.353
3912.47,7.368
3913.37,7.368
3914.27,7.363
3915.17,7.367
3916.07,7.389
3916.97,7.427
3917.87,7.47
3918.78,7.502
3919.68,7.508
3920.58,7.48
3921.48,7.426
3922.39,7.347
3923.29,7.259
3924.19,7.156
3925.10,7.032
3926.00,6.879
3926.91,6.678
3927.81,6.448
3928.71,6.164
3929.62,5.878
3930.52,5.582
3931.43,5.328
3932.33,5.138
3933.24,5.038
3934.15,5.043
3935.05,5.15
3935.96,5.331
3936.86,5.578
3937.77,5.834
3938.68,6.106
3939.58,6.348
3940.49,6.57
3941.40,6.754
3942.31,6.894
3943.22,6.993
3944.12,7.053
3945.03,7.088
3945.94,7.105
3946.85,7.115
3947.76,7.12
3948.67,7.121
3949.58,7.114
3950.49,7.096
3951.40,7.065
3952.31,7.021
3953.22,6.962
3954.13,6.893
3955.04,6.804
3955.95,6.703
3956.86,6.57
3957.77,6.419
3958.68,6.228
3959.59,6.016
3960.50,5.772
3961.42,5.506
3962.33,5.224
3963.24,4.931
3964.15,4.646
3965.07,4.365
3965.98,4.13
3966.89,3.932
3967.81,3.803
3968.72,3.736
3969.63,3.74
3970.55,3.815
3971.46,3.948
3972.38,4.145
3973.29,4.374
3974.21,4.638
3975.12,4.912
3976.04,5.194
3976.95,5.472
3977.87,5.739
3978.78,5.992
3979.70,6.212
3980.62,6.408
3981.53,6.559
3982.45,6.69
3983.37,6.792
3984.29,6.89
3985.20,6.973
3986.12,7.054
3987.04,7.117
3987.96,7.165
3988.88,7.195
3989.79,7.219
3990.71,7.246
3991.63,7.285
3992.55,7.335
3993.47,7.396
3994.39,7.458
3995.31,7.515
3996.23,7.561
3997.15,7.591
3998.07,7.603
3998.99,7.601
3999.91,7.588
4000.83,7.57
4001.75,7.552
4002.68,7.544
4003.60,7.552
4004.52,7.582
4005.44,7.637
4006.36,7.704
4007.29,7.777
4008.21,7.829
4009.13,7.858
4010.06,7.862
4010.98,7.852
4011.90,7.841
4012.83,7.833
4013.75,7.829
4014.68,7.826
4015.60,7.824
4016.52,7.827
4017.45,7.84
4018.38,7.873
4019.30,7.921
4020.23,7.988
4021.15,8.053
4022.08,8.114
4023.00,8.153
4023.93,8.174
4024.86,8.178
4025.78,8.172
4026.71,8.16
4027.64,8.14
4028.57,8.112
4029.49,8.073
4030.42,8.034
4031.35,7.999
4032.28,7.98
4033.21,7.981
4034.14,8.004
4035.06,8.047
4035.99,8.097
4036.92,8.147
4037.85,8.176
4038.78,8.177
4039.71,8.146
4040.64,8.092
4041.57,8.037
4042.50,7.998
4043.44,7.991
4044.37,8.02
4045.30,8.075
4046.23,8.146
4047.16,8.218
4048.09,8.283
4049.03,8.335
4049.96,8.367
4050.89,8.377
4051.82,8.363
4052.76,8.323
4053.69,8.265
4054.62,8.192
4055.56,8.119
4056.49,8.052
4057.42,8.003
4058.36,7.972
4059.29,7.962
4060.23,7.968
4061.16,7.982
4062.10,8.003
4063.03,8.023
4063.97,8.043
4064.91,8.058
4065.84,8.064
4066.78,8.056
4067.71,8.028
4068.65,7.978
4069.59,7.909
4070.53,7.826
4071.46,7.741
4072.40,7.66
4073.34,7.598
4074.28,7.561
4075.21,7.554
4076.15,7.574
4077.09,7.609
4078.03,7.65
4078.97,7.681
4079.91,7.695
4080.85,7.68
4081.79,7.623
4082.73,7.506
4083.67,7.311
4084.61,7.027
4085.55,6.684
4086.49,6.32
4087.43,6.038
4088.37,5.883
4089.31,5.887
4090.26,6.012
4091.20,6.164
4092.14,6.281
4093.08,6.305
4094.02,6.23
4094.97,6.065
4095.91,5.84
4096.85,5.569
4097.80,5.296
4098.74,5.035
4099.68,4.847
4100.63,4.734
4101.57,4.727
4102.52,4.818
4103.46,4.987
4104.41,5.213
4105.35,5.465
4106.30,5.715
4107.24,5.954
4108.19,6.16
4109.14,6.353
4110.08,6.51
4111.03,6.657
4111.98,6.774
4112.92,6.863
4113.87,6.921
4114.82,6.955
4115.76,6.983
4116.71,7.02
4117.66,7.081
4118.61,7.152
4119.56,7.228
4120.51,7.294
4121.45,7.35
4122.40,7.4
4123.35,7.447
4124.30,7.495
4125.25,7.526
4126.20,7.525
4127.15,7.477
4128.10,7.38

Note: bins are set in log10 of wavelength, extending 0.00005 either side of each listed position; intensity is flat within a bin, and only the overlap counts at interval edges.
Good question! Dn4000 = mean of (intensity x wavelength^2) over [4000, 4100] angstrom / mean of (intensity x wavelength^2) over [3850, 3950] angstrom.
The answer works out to 1.3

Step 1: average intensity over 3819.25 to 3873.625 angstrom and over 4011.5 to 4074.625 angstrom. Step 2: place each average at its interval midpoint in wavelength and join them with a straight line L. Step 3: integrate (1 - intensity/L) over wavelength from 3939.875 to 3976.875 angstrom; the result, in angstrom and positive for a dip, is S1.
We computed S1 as 6.92 angstrom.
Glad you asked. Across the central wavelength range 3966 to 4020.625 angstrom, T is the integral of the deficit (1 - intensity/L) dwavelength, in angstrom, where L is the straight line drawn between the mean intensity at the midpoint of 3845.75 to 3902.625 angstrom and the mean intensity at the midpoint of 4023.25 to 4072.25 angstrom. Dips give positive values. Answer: 5.3 angstrom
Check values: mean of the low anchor 6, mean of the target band 6.74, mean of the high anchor 8.09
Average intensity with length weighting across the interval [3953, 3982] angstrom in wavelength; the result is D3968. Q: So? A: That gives 5.29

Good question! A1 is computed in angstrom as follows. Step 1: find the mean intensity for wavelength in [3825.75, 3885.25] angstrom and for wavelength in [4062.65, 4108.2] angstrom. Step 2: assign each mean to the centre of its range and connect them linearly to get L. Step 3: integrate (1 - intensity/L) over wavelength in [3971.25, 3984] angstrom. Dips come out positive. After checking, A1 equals 1.5 angstrom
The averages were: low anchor 5.89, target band 5.55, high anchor 6.69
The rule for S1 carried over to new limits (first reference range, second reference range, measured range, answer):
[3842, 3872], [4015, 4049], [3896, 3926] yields 0.7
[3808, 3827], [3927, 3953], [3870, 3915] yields 2.6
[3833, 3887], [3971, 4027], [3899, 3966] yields 0.4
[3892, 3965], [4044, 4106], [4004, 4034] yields -4.6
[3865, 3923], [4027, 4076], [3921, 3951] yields 1.1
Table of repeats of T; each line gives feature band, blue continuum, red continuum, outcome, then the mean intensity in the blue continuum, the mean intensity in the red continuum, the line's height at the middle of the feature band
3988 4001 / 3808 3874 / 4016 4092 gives -0.20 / 6.04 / 7.81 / 7.31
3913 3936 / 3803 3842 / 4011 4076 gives 0.11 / 5.5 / 8.03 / 6.67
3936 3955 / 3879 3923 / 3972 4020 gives -0.57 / 6.1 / 7.09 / 6.56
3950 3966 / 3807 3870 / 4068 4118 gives 0.48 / 6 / 6.56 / 6.26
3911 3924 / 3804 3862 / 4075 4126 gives -2.84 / 5.86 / 6.52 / 6.07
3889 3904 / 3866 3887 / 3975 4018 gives 1.76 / 5.92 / 7.23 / 6.13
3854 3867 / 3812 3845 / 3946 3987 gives -3.38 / 5.41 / 5.79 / 5.5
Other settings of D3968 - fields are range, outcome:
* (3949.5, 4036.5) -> 6.87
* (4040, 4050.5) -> 8.14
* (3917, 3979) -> 6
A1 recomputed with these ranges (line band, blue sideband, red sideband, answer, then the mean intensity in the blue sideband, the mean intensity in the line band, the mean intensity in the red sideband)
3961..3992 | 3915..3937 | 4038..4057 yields 7.2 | 6.51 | 5.56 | 8.18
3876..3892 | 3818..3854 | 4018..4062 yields 2.8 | 5.47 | 5.01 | 8.11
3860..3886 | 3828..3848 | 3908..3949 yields -2.6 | 5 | 6.21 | 6.71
